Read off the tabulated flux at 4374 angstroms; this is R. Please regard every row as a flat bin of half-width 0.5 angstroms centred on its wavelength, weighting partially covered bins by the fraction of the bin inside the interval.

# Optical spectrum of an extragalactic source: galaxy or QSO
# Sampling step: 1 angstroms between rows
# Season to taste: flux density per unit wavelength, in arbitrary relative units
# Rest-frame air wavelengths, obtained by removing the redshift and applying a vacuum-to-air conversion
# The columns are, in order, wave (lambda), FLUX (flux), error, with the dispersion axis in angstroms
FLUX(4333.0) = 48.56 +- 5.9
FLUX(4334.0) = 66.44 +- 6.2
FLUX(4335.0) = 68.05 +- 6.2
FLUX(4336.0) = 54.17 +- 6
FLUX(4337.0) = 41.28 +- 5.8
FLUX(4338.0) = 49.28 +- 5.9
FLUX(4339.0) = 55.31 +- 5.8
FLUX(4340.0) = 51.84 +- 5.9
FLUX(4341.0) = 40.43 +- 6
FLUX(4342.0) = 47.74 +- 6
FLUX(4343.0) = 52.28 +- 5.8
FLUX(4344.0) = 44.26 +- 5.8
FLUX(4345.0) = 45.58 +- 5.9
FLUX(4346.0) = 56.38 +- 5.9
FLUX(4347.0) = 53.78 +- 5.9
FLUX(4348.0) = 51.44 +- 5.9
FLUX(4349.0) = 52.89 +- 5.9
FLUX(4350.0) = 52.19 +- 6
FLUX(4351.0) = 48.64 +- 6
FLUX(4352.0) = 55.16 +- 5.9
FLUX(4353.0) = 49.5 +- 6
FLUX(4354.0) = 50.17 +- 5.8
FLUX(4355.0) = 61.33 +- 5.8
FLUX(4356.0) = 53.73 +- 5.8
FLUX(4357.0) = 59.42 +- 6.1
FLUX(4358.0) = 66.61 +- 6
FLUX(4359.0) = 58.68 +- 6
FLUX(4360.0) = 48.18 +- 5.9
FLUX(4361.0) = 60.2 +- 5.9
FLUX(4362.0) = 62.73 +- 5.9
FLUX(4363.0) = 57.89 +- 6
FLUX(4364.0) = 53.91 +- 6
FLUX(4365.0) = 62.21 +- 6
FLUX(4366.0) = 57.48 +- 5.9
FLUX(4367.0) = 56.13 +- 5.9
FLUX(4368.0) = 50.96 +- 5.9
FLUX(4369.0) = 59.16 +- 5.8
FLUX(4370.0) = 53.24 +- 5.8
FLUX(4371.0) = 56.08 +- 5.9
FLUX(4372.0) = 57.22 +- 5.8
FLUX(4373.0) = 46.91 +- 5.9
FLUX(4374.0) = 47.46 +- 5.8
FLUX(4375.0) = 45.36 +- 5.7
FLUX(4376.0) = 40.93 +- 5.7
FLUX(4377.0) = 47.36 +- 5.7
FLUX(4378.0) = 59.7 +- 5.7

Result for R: 47.46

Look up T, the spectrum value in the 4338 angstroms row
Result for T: 49.28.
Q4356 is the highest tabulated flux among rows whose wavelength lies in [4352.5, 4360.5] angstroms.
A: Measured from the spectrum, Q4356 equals 66.61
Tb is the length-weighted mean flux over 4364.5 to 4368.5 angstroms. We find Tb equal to 56.7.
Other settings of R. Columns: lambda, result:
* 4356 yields 53.73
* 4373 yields 46.91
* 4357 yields 59.42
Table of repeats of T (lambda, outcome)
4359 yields 58.68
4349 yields 52.89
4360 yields 48.18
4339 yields 55.31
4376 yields 40.93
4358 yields 66.61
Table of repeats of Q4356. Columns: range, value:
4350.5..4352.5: 55.16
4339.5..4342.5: 51.84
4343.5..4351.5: 56.38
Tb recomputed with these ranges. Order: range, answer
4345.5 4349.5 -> 53.6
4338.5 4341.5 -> 49.2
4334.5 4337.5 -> 54.5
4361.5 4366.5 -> 58.8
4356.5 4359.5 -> 61.6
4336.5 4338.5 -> 45.3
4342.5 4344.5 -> 48.3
